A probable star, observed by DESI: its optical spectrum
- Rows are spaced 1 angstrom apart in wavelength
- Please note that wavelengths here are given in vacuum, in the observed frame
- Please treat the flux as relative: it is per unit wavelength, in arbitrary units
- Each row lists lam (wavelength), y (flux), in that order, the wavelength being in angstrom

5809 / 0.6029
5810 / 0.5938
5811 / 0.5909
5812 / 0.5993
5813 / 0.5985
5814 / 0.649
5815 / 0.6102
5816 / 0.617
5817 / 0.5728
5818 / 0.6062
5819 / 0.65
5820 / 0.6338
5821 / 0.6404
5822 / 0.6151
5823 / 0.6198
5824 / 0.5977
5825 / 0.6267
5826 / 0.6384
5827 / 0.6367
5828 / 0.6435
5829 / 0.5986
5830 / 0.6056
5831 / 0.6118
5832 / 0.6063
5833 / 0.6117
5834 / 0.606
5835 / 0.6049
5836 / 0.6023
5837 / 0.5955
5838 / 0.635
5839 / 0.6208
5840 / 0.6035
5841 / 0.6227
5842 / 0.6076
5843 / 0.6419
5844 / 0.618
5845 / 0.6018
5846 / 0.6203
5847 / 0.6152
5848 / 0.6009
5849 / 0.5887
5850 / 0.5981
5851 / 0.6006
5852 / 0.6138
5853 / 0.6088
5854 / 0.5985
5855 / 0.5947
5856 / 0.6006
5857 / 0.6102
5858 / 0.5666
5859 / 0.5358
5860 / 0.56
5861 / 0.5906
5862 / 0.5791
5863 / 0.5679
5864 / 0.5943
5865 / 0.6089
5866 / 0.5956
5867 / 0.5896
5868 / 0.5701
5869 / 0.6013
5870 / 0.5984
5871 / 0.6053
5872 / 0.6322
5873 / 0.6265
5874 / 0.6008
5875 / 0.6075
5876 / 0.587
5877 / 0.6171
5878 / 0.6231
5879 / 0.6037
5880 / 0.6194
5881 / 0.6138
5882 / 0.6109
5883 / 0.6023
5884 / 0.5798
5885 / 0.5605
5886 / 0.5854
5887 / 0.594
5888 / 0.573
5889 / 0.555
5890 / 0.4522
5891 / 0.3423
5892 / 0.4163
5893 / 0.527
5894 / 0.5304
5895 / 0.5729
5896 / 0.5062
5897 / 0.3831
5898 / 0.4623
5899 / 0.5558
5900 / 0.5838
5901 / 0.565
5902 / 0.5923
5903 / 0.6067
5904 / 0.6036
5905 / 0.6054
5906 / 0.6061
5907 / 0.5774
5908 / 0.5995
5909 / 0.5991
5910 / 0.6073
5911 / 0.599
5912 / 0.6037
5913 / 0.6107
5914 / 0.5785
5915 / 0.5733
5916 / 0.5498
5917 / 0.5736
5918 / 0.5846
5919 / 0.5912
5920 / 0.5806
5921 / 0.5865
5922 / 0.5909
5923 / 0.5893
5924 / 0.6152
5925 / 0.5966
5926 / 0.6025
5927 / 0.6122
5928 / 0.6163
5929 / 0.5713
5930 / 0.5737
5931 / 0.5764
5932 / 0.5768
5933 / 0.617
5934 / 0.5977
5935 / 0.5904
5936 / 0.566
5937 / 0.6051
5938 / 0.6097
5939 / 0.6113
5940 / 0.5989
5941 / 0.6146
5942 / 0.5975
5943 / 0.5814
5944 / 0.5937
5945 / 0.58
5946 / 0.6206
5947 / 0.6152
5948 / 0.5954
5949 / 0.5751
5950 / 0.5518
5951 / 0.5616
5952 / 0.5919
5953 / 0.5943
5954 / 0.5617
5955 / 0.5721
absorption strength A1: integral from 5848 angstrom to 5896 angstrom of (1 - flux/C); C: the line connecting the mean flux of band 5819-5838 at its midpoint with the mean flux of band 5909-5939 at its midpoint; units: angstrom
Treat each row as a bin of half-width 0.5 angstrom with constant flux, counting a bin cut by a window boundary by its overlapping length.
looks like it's 2.2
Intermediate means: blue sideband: 0.618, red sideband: 0.592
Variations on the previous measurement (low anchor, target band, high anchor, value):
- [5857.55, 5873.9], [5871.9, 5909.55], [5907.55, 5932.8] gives 1.6 angstrom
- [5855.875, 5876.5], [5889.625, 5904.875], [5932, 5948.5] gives 2.0 angstrom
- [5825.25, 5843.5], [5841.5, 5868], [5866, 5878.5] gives 0.6 angstrom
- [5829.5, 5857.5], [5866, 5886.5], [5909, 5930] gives 0.0 angstrom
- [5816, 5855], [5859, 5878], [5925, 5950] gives 0.4 angstrom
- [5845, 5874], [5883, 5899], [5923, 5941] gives 2.2 angstrom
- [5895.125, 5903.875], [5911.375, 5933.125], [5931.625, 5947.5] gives -0.7 angstrom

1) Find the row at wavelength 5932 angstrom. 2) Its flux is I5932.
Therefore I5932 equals 0.5768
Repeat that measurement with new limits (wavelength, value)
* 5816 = 0.617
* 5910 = 0.6073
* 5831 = 0.6118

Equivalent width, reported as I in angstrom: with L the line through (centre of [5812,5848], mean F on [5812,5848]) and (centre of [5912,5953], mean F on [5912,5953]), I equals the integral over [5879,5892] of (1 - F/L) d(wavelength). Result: 1.1 angstrom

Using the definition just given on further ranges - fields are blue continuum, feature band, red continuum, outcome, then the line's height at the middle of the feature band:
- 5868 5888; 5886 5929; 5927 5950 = 2.5 angstrom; 0.598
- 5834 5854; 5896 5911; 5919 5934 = 0.8 angstrom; 0.598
